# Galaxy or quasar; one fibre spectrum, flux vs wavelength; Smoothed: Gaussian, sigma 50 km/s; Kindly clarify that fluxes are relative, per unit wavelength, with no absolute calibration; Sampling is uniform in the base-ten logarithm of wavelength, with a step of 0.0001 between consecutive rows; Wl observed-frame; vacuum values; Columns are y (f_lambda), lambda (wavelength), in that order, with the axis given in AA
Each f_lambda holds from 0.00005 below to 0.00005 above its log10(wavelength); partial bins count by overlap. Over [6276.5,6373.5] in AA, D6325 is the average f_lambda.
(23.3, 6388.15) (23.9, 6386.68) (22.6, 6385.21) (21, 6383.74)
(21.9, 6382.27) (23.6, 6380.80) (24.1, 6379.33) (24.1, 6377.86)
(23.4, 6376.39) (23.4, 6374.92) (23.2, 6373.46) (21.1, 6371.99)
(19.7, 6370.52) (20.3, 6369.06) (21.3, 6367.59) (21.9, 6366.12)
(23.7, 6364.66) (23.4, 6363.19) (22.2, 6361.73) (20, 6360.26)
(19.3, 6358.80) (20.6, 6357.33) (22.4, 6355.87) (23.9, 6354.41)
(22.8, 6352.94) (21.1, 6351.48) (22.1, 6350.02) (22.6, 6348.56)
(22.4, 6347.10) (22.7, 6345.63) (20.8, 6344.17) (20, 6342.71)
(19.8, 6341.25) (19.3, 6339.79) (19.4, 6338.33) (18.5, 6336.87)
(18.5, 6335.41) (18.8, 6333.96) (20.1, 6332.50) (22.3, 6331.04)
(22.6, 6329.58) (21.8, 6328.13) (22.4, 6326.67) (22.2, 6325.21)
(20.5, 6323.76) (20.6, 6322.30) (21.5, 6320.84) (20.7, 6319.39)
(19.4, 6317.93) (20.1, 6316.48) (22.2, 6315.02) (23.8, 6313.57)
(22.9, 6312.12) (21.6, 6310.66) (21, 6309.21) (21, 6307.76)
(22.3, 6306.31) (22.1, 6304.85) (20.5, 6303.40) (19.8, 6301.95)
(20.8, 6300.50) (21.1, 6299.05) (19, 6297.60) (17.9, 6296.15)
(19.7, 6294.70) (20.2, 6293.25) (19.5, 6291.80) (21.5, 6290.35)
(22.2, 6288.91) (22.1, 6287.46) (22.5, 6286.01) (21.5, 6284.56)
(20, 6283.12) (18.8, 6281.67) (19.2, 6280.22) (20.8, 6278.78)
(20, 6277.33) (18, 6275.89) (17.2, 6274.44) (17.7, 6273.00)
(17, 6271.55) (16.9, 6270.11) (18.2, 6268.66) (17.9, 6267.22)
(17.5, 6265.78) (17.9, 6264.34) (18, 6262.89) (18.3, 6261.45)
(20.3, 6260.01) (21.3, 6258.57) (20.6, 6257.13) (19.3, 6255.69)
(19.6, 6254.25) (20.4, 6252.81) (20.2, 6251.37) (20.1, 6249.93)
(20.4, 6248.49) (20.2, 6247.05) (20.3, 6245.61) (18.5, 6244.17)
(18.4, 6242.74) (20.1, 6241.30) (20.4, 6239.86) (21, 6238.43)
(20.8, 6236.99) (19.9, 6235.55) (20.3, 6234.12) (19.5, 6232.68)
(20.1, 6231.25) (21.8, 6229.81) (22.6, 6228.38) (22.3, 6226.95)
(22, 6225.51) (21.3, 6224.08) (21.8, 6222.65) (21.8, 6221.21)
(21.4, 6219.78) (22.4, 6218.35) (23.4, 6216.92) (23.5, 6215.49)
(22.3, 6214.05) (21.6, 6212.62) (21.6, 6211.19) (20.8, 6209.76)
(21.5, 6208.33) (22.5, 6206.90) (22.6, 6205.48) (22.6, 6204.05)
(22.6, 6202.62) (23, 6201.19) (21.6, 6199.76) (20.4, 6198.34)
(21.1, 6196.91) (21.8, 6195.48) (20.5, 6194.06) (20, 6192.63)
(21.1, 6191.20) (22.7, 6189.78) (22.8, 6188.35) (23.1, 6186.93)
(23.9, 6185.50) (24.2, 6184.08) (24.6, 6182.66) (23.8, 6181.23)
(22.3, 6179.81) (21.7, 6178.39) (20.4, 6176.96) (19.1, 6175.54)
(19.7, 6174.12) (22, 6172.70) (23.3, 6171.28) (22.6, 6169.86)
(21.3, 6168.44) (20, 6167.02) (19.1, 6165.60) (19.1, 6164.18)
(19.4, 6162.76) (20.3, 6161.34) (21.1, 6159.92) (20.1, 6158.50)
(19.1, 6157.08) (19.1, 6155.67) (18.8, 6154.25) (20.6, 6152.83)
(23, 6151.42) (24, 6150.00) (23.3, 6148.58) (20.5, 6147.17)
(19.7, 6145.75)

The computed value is 21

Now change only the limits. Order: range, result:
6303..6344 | 20.9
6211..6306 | 20.2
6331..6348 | 20.2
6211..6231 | 22.1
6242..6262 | 19.9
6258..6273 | 18.3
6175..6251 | 21.5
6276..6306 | 20.4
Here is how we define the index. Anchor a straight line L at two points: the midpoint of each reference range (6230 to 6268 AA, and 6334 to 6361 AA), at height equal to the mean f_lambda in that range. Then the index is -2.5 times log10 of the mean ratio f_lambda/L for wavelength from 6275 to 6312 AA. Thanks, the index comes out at -0.02 mag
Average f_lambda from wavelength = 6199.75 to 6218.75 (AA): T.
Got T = 22.3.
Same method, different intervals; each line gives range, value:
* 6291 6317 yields 20.9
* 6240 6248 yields 19.6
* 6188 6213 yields 21.7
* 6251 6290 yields 19.4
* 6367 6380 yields 22.3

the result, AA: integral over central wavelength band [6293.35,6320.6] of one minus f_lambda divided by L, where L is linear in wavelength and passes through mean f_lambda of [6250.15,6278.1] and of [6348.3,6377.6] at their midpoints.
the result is -1.0 AA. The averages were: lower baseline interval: 18.8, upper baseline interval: 21.9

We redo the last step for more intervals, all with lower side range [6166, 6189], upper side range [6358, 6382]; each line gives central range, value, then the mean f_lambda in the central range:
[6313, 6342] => 1.9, 20.7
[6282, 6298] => 1.2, 20.5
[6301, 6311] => 0.4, 21.2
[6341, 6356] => 0.2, 21.9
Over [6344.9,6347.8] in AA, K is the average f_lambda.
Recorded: 22.5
